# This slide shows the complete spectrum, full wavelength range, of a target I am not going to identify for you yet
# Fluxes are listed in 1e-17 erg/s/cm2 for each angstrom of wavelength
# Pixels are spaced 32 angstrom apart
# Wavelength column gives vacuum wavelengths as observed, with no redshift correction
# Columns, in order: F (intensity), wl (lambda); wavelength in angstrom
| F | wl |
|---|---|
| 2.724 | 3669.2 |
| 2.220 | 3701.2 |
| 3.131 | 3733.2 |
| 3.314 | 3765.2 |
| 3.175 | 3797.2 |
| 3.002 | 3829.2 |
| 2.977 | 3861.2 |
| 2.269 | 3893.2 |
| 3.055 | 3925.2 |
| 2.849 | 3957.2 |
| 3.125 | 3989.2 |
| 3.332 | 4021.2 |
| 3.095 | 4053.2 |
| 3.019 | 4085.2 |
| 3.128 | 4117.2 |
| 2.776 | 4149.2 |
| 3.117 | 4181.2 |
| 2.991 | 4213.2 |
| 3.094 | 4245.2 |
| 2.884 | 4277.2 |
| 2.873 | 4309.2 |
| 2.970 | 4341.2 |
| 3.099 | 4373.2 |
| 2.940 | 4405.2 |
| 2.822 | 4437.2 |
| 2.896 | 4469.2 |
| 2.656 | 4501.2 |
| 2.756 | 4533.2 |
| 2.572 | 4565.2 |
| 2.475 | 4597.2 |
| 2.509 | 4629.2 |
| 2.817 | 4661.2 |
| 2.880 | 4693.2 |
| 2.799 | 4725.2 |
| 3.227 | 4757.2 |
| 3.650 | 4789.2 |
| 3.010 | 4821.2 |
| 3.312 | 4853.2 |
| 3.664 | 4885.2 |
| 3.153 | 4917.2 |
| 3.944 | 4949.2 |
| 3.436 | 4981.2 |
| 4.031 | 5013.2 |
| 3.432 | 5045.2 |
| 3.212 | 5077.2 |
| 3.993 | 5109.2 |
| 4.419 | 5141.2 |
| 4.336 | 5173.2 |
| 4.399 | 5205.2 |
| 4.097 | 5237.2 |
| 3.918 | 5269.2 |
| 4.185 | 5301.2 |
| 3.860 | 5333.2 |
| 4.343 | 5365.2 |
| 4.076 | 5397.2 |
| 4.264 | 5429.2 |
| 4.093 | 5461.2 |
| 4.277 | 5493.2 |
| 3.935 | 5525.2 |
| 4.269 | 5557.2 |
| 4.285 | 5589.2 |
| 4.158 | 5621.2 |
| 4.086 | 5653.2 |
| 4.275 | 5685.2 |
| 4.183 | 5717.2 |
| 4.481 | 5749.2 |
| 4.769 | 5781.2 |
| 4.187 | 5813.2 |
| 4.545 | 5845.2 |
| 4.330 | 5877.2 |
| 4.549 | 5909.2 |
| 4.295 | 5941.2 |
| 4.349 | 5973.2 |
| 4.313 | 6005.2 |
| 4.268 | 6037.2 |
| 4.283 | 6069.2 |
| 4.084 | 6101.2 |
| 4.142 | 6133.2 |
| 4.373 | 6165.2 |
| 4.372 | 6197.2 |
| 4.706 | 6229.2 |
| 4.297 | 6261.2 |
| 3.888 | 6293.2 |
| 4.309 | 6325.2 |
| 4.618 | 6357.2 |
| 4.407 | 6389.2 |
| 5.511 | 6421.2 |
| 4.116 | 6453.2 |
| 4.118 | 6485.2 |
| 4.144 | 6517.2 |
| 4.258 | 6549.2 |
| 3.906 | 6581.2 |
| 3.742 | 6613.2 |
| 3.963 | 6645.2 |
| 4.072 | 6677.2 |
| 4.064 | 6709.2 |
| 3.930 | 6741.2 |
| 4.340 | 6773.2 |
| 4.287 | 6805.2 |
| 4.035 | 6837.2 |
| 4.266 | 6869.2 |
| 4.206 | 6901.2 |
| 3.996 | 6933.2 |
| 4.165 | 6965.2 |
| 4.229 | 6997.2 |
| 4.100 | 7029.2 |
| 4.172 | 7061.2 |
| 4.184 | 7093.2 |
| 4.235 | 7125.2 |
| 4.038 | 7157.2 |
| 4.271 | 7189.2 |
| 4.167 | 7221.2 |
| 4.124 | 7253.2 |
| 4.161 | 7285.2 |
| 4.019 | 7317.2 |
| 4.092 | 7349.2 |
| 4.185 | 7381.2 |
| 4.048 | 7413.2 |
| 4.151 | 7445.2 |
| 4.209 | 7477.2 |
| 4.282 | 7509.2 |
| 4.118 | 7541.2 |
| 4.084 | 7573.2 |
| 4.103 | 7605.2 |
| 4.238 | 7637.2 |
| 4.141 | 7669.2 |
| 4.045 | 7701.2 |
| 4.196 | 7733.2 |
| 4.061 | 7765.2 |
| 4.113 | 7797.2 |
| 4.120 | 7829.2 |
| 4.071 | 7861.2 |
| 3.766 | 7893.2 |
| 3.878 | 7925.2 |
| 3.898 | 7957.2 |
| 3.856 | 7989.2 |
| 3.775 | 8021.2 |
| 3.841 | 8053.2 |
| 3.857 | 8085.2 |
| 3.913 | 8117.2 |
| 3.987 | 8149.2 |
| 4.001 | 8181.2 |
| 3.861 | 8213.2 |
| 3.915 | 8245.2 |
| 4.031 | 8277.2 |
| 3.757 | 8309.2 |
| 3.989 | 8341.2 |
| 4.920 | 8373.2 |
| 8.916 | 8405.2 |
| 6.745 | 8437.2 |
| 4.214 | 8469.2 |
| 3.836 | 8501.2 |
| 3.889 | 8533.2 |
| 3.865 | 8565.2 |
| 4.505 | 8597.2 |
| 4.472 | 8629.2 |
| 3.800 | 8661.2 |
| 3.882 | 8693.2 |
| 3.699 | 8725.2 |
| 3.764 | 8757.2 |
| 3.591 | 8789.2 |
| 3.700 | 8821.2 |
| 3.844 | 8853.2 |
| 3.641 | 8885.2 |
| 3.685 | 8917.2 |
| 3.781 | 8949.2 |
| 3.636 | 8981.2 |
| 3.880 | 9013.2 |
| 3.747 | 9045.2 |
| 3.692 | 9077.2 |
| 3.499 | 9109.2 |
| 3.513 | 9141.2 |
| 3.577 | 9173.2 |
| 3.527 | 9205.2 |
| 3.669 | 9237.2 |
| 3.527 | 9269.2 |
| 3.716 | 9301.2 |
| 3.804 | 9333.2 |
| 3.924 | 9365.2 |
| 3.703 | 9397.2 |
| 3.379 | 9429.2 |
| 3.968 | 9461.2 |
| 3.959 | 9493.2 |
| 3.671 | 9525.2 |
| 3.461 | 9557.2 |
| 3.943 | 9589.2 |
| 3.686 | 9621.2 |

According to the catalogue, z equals 0.281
